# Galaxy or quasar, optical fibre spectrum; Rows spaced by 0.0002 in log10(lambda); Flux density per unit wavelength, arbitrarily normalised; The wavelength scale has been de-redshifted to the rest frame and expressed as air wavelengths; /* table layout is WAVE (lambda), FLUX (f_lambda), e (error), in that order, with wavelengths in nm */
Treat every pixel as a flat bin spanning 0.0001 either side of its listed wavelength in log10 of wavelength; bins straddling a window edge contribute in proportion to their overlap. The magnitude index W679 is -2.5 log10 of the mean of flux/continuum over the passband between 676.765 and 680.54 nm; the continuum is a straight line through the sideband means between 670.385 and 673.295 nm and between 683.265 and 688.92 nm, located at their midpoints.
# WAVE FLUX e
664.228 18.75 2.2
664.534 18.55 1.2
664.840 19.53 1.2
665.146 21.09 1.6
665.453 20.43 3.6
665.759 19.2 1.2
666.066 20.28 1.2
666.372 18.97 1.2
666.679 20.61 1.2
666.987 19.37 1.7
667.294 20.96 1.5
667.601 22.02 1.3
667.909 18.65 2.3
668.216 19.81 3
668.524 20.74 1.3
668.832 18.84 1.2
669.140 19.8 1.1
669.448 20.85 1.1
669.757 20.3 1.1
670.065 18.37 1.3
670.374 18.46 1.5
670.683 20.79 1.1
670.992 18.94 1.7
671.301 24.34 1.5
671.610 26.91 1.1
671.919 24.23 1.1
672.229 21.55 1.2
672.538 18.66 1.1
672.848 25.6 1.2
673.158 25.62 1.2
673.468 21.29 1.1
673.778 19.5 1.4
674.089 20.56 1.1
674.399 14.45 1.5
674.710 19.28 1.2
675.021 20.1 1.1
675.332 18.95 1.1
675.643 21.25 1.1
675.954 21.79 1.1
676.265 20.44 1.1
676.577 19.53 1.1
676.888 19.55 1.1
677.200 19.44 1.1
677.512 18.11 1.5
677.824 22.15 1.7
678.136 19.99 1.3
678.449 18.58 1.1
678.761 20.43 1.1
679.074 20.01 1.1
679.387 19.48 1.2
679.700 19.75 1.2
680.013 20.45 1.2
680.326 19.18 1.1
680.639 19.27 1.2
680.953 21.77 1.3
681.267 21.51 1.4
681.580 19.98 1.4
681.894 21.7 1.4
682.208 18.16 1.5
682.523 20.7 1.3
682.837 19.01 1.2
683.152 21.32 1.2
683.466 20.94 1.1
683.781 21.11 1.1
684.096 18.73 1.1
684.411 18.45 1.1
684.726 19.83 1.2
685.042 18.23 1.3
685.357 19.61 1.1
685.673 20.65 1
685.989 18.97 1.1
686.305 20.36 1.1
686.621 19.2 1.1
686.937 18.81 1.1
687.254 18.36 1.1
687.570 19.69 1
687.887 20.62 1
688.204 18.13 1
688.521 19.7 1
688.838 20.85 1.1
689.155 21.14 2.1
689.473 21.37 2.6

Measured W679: 0.08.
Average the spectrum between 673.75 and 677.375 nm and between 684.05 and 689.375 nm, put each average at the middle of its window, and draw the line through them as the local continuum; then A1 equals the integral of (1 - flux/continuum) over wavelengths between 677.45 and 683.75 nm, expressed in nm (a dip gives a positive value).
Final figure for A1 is -0.20 nm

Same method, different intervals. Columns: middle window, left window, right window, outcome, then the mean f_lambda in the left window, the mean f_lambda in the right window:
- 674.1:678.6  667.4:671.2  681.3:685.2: 0.07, 19.9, 19.9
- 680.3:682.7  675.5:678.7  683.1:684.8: -0.04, 20.1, 20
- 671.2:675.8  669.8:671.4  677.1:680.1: -0.34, 20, 19.8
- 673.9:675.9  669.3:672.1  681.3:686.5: 0.16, 21.5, 19.9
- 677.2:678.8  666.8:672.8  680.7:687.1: 0.04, 20.8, 19.9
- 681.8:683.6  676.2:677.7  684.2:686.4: -0.08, 19.4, 19.4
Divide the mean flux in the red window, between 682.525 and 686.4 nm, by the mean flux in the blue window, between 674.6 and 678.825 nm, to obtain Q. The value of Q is 1.0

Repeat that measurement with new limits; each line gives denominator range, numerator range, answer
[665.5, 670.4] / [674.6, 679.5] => 1.00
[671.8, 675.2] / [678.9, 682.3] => 0.96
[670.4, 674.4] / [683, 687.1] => 0.90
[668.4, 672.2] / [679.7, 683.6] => 0.96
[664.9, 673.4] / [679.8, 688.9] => 0.95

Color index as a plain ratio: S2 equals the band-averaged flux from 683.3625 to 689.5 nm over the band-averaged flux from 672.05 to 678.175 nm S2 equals 0.96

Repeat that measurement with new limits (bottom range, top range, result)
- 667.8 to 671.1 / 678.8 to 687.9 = 1.01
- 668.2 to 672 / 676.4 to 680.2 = 0.95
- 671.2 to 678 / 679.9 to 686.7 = 0.95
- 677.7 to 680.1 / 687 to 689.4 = 0.99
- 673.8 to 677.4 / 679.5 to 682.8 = 1.03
